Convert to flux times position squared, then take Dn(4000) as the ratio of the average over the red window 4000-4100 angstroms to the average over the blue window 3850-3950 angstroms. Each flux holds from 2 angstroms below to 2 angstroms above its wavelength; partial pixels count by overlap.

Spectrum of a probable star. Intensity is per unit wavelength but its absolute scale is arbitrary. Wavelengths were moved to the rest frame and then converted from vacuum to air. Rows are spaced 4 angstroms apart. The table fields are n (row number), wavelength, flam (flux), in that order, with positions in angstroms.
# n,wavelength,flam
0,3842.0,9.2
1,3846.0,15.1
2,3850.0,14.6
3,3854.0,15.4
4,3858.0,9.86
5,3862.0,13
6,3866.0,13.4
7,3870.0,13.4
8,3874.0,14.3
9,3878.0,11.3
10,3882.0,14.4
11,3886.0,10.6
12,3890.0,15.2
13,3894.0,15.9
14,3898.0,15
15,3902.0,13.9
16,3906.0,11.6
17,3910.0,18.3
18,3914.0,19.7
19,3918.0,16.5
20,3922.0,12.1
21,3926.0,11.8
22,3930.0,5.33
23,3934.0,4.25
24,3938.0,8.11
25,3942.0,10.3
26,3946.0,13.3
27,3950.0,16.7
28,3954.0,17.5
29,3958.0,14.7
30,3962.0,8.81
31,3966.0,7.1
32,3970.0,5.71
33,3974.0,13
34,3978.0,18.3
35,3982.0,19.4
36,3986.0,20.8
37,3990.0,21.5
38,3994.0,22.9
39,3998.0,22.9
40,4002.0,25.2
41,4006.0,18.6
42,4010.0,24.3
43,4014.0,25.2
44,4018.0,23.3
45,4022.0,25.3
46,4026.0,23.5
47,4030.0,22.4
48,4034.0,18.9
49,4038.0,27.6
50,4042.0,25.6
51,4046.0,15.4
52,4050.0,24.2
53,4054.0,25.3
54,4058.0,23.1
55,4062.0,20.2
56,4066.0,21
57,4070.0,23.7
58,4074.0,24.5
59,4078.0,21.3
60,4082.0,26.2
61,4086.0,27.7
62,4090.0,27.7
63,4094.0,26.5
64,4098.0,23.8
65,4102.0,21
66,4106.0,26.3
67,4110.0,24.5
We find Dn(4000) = 1.98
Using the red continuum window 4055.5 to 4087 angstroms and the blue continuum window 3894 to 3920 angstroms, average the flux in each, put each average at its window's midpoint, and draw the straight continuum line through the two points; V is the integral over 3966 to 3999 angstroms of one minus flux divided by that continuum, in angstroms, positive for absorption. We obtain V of 3.7 angstroms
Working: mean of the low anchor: 15.8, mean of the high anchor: 23.4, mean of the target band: 17.3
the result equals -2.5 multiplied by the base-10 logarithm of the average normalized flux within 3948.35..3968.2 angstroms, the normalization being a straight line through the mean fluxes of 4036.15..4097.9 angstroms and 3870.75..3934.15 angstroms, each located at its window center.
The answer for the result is 0.30 mag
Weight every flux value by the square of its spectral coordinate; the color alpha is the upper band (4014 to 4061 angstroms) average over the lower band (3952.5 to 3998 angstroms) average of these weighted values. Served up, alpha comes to 1.5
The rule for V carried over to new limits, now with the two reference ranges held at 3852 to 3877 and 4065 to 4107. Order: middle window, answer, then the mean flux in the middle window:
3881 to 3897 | 0.40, 14.1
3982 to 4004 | -2.87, 22.4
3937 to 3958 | 4.71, 13.6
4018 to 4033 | -1.35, 23.4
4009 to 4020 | -1.79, 24.3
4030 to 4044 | -1.11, 23.8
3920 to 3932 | 4.81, 9.74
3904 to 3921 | -0.68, 16.3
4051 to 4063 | -0.08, 23.2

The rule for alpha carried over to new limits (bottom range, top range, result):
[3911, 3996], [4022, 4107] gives 1.81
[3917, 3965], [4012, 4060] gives 2.14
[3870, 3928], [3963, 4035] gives 1.46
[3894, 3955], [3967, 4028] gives 1.64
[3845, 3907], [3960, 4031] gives 1.52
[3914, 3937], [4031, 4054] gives 2.23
